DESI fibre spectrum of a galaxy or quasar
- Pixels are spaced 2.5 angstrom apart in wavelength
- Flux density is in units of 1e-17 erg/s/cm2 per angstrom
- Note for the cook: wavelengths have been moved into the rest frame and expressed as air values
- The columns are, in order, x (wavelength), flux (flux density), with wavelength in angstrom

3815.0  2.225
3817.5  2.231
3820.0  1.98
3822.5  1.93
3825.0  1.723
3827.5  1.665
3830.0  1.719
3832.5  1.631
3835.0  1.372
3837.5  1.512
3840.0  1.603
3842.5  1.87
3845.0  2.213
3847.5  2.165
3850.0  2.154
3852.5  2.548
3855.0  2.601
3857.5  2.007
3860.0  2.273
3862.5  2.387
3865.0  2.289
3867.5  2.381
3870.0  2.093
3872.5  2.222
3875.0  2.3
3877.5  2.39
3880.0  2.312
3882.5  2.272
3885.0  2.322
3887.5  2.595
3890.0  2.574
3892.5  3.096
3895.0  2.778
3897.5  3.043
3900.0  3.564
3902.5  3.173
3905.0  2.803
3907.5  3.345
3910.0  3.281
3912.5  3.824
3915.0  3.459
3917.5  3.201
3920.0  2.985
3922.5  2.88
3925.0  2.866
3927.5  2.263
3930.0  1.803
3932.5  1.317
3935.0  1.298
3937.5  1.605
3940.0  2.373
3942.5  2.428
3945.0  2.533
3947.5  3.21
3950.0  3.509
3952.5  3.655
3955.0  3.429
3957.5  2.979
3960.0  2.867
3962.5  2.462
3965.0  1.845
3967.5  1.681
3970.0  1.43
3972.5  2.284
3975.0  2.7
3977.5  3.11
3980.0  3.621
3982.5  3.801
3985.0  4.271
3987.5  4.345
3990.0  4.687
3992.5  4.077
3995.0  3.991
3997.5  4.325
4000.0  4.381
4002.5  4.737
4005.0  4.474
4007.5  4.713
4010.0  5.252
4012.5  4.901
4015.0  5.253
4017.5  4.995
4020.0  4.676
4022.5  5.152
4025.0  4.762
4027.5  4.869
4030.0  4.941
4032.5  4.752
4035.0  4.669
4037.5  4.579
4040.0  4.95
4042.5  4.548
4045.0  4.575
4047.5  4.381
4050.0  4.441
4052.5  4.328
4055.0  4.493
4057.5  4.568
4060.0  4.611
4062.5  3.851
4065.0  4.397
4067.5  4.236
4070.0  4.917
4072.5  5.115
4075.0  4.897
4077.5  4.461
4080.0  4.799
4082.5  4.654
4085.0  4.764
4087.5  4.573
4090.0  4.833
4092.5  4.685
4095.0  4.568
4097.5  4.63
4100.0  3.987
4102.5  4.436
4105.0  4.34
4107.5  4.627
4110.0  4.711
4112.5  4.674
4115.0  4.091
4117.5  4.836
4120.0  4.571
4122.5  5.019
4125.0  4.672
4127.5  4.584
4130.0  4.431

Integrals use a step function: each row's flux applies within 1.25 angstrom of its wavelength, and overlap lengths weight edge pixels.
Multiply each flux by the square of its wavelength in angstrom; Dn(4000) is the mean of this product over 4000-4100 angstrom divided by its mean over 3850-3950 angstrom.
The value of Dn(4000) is 1.95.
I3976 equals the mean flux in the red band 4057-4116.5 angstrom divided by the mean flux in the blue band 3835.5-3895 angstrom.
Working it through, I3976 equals 2.01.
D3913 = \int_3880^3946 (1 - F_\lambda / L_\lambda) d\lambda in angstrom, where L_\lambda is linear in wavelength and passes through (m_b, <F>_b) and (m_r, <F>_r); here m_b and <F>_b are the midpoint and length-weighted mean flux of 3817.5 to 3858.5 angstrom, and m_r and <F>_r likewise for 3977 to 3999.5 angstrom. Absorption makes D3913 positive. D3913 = 6.2 angstrom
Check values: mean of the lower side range 1.93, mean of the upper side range 4.07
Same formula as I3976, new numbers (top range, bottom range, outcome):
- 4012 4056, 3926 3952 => 2.08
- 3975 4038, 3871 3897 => 1.80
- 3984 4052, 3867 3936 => 1.75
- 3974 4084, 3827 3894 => 2.07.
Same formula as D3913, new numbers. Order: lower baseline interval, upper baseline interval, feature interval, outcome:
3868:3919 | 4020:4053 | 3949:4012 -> 6.9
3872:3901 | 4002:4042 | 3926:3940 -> 6.8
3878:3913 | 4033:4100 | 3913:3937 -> 5.3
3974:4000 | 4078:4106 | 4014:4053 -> -5.0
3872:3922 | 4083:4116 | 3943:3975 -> 6.9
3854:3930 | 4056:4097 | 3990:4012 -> -3.9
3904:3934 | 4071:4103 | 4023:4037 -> -2.7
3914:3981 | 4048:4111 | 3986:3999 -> -4.1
